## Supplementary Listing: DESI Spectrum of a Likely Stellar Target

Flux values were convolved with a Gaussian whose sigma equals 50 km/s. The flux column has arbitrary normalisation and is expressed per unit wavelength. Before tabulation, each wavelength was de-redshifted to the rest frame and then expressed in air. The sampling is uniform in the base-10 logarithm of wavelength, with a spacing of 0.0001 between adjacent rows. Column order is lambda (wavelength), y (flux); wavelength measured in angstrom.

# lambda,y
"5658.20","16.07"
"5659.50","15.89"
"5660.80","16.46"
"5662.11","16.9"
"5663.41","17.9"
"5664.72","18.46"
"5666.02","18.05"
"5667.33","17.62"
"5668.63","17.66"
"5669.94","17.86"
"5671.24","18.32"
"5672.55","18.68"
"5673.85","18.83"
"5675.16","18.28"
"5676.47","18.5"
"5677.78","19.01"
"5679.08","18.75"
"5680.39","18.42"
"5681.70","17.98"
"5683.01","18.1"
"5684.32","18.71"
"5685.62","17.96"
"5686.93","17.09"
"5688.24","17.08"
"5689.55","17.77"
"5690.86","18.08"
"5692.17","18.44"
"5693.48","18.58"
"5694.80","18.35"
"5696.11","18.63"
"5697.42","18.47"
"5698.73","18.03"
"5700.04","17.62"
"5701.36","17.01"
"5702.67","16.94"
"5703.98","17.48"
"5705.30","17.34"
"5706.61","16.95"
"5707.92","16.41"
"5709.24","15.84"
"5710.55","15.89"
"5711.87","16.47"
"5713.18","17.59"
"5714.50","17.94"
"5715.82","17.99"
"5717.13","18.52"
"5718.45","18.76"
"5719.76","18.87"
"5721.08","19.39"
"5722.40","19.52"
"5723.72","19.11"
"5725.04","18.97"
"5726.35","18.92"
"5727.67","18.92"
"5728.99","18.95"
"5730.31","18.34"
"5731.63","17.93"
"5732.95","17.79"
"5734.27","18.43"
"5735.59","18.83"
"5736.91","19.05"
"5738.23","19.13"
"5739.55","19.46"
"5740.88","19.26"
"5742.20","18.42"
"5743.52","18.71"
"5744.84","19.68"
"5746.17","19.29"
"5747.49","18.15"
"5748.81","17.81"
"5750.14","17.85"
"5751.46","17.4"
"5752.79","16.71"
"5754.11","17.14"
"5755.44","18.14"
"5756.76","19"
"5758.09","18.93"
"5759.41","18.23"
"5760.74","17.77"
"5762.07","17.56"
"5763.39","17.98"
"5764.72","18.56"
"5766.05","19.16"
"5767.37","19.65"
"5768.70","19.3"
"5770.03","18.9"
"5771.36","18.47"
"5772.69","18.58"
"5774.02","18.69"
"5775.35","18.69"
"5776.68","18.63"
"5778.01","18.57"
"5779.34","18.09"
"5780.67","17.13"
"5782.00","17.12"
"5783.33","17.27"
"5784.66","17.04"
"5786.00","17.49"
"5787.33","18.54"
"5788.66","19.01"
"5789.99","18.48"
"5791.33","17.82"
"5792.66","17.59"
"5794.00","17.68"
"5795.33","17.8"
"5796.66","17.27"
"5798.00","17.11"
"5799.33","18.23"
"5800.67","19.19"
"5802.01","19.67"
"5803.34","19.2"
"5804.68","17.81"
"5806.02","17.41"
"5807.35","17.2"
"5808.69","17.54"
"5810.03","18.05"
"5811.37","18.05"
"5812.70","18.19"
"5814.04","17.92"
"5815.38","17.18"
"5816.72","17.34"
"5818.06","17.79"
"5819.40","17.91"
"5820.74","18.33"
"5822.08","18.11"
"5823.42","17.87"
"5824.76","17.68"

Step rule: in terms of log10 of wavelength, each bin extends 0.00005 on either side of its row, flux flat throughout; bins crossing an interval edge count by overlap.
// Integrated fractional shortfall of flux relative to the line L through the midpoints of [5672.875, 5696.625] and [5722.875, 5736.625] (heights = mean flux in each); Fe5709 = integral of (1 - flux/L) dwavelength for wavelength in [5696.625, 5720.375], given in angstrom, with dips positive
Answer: 1.30 angstrom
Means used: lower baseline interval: 18.3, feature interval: 17.5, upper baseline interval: 18.6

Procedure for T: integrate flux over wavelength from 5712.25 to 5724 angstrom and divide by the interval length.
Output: 18.6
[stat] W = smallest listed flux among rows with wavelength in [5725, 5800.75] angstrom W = 16.71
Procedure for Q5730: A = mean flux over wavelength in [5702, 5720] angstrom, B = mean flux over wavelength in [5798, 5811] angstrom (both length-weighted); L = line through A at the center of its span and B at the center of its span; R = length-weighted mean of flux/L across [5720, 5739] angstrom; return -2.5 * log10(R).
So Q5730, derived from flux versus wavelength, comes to -0.08 mag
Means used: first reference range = 17.3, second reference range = 18.2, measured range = 18.8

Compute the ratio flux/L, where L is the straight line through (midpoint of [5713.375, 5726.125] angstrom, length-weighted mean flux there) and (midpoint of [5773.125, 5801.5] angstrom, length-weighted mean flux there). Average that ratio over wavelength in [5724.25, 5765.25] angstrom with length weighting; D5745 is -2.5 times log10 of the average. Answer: 0.00 mag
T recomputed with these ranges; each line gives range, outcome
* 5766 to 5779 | 18.8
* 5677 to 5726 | 18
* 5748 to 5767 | 18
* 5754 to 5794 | 18.3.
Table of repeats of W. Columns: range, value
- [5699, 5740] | 15.84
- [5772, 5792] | 17.04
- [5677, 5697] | 17.08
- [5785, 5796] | 17.49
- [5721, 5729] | 18.92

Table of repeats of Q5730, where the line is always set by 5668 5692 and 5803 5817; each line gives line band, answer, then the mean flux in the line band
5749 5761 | 0.00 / 17.9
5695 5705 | 0.02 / 17.8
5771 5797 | -0.01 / 18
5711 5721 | 0.00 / 18.1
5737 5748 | -0.06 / 19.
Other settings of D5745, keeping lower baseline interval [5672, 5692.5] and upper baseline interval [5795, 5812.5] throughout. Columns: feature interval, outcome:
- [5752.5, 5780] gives -0.02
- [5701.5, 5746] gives 0.00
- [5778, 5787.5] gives 0.03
